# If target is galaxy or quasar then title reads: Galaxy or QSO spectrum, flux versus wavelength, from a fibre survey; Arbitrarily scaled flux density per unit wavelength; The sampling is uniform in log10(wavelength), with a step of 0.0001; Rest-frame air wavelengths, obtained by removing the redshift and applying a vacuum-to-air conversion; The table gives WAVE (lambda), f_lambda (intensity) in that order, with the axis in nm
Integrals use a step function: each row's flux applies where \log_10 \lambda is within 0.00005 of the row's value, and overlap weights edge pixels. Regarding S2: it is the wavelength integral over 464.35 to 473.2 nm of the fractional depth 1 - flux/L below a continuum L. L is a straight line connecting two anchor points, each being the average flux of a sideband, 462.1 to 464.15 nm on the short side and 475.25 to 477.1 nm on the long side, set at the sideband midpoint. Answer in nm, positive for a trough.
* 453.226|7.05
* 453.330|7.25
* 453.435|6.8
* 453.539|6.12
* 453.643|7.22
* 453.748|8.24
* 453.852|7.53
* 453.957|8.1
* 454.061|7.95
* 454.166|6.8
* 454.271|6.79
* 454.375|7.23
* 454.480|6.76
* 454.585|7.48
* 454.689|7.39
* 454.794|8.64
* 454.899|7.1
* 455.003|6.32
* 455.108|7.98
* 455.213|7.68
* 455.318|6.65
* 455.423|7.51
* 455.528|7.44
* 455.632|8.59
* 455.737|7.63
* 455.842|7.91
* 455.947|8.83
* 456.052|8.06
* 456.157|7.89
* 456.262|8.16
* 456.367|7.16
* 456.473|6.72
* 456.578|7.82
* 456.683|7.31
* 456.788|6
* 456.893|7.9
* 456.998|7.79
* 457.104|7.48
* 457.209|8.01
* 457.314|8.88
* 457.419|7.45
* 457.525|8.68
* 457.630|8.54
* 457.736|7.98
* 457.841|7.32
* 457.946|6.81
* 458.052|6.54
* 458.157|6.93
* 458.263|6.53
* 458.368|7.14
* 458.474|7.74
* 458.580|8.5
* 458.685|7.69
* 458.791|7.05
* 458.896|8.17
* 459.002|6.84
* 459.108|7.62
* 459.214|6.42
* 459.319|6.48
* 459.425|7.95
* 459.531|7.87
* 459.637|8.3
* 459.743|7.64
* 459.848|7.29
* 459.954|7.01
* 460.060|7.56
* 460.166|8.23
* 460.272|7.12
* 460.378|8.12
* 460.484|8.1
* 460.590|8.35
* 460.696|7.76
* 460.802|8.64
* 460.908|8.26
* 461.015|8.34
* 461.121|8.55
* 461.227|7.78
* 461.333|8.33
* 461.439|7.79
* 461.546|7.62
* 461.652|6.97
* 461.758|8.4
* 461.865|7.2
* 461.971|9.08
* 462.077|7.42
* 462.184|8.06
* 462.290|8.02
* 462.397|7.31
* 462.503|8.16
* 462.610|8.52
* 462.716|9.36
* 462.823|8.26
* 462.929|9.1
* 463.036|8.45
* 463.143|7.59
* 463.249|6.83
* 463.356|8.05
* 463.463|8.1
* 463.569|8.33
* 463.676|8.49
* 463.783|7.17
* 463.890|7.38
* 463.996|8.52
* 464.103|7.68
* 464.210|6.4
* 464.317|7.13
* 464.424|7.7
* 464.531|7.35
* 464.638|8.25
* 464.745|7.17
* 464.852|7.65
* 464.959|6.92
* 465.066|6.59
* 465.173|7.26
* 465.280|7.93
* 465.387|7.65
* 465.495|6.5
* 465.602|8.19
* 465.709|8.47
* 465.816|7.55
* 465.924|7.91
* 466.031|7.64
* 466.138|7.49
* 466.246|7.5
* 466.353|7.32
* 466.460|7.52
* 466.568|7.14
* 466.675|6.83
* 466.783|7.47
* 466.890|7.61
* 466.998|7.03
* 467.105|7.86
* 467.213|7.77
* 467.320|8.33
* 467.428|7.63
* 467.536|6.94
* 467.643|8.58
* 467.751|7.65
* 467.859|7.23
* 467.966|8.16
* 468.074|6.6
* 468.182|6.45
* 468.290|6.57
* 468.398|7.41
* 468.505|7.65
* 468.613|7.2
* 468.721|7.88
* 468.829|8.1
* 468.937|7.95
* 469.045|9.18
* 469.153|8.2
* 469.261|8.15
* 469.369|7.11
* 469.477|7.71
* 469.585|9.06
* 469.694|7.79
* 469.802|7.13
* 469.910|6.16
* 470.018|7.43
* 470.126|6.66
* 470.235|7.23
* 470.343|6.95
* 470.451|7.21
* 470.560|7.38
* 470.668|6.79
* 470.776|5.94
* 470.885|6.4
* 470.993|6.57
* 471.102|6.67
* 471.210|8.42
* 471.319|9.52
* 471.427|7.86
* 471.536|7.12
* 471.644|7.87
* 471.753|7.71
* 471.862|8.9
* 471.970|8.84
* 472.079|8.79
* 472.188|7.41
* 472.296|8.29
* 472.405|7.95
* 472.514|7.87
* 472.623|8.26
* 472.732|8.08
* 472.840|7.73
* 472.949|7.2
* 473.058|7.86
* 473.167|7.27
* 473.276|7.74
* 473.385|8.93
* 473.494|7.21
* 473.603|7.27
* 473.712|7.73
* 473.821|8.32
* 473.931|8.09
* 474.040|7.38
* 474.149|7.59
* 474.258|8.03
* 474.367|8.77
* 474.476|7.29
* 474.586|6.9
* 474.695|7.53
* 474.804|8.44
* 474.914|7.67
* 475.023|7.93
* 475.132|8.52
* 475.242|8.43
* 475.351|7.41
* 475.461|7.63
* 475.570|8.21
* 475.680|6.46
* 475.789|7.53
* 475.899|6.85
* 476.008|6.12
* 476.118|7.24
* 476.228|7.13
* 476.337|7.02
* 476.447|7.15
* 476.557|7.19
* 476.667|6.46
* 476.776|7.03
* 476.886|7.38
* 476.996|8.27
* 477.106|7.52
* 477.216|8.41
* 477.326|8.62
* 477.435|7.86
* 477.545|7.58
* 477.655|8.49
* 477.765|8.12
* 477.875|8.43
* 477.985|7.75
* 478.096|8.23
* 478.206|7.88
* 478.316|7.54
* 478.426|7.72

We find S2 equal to 0.14 nm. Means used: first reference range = 8.06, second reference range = 7.23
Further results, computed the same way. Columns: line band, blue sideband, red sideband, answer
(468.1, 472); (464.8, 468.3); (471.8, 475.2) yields 0.09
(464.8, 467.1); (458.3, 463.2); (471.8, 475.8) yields 0.13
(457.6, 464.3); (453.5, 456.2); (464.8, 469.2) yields -0.20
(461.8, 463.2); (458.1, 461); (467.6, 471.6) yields -0.12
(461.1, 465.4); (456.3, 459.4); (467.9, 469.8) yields -0.14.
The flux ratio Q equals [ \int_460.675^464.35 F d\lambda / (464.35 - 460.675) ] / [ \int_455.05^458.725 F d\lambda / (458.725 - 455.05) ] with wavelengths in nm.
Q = 1.0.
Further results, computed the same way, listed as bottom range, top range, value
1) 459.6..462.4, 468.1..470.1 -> 0.96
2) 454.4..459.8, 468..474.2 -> 1.01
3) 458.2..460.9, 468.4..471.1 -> 0.97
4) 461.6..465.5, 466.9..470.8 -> 0.96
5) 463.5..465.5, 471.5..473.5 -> 1.06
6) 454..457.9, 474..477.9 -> 1.00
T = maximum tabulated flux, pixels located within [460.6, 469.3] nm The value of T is 9.36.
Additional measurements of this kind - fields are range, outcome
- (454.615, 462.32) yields 9.08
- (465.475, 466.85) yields 8.47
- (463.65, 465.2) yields 8.52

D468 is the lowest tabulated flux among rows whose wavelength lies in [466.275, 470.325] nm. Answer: 6.16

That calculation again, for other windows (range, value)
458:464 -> 6.42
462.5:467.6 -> 6.4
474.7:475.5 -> 7.41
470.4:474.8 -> 5.94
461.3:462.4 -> 6.97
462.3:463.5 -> 6.83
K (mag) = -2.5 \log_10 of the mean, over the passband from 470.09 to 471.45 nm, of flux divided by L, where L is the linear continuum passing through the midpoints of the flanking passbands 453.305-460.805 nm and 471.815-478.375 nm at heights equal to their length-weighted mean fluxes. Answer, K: 0.08 mag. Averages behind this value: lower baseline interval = 7.54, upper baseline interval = 7.76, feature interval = 7.19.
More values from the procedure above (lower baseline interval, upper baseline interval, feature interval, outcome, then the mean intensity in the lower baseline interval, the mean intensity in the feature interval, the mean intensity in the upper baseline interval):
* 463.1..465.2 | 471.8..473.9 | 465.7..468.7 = 0.03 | 7.53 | 7.47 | 7.98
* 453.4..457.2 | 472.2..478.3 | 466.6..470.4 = 0.01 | 7.48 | 7.53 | 7.71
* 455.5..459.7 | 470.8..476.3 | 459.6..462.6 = -0.04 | 7.6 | 7.91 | 7.73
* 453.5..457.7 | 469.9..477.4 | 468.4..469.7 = -0.05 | 7.6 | 7.98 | 7.6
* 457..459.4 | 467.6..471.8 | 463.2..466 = -0.01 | 7.5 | 7.58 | 7.47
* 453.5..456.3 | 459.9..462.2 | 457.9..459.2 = 0.07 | 7.56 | 7.27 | 7.94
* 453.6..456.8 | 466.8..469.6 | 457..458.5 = 0.00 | 7.53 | 7.58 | 7.67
